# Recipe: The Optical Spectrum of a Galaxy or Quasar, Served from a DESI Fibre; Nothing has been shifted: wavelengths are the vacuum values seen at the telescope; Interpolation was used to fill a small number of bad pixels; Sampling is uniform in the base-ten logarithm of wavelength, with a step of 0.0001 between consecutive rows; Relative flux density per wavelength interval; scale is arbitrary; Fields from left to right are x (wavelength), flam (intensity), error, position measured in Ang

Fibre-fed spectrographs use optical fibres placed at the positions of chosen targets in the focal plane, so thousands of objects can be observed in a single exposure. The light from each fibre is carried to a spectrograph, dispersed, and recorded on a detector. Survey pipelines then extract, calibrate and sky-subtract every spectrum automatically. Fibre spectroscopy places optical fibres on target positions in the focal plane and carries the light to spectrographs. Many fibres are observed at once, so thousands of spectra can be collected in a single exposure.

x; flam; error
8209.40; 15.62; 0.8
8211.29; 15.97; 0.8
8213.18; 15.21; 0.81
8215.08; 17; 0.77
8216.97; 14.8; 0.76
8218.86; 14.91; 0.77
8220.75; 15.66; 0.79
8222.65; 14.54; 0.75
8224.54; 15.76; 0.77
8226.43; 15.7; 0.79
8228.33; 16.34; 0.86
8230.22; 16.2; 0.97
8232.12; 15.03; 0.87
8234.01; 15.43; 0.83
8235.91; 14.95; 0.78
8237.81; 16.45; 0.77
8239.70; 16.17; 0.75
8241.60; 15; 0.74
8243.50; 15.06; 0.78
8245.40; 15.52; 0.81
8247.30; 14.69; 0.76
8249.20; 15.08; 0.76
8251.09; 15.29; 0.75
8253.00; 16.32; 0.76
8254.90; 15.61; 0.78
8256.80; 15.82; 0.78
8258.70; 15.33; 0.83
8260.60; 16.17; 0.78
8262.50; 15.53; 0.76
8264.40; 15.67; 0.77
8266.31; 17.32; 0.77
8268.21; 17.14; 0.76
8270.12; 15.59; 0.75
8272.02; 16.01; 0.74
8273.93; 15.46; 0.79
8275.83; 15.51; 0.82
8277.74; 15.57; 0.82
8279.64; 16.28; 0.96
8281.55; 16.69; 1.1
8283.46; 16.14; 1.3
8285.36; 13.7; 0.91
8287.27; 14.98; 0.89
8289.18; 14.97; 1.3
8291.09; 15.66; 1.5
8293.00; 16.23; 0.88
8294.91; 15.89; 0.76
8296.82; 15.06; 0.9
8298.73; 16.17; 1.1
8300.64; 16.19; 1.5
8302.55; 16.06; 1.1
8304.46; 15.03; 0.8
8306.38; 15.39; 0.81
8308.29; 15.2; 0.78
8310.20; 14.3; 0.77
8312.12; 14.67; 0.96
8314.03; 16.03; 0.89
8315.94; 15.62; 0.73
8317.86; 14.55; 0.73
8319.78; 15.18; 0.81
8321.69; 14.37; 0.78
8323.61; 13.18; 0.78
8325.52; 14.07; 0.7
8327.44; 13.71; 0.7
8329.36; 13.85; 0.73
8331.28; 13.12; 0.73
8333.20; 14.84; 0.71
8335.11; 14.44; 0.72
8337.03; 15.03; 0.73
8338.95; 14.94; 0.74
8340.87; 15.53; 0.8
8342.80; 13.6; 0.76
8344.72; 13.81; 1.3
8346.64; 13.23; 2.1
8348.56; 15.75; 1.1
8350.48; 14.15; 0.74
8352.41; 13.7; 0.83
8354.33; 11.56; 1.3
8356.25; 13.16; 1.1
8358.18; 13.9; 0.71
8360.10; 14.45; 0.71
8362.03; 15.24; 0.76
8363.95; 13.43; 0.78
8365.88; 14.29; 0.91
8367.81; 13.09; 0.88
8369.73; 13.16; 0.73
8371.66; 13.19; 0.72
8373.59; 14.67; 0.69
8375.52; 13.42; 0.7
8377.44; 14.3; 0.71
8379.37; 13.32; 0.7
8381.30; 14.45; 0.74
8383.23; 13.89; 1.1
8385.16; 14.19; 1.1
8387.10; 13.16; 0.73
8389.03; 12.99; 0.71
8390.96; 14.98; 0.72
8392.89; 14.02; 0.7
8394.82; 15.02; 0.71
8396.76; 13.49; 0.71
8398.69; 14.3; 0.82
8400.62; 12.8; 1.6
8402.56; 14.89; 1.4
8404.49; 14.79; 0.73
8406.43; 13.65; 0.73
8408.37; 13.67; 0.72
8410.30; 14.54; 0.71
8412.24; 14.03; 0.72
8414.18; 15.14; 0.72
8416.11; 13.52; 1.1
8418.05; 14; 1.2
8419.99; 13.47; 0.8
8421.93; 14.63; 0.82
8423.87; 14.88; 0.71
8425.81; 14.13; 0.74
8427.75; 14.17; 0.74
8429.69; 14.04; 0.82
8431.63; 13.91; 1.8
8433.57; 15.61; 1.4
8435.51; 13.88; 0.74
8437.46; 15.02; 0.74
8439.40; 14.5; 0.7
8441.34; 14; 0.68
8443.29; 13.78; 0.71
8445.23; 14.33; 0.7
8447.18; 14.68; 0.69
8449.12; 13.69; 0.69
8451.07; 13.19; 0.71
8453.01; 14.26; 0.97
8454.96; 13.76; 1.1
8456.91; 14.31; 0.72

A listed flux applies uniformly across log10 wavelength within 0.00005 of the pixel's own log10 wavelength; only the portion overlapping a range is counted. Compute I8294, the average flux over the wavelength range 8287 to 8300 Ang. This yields 15.6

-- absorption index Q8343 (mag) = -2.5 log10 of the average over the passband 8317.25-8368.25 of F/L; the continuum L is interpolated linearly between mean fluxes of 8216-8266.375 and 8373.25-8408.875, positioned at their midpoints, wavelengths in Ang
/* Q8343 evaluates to 0.03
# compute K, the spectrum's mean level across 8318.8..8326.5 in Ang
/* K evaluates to 14.2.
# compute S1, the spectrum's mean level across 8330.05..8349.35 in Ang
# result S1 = 14.4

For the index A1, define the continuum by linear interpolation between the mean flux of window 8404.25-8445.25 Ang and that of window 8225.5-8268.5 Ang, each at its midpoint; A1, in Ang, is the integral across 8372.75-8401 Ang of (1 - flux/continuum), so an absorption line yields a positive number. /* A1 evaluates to 1.17 Ang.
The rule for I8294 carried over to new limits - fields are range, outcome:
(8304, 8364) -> 14.4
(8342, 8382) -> 13.8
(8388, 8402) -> 14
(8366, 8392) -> 13.8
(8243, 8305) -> 15.7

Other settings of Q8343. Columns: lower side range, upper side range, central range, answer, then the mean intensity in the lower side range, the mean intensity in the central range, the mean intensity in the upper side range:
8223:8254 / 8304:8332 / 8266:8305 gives -0.06 mag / 15.5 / 15.8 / 14.6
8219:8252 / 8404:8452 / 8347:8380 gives 0.06 mag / 15.5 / 13.8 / 14.2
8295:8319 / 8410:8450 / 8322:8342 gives 0.07 mag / 15.4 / 14.3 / 14.3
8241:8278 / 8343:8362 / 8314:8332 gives 0.01 mag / 15.7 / 14.3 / 13.8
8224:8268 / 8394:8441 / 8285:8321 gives -0.01 mag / 15.7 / 15.3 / 14.2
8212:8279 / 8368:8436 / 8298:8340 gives 0.01 mag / 15.7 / 14.8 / 14.1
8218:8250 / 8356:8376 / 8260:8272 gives -0.08 mag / 15.4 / 16.2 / 13.8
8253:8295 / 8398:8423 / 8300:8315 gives 0.00 mag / 15.8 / 15.3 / 14.1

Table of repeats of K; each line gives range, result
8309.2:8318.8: 15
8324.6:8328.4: 13.9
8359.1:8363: 14.9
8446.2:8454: 14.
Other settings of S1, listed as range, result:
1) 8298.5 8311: 15.5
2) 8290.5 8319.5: 15.5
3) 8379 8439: 14.2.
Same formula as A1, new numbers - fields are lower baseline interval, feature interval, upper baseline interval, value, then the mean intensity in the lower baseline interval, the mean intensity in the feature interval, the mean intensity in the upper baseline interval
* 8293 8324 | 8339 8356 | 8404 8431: 1.1 Ang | 15.2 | 13.9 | 14.2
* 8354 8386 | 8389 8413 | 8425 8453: -0.3 Ang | 13.8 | 14.1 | 14.2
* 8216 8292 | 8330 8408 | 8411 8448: 4.0 Ang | 15.6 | 14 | 14.3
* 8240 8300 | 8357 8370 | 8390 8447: 0.7 Ang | 15.7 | 14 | 14.3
